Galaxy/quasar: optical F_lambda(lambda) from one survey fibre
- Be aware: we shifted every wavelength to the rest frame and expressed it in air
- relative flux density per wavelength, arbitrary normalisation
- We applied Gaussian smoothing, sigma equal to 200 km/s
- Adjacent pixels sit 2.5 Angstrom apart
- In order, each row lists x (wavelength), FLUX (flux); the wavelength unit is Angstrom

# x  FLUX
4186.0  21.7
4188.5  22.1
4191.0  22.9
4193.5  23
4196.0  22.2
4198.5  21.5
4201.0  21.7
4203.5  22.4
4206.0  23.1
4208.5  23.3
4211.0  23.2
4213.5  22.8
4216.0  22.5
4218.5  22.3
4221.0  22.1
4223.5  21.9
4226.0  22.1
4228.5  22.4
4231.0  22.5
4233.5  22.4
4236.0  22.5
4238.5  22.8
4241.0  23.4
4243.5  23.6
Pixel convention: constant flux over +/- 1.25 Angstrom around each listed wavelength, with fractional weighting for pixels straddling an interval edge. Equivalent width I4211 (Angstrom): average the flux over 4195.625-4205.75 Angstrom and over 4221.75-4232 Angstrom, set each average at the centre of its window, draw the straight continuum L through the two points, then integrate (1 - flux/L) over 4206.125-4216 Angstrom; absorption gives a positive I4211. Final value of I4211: -0.4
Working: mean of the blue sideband 22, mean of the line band 23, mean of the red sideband 22.2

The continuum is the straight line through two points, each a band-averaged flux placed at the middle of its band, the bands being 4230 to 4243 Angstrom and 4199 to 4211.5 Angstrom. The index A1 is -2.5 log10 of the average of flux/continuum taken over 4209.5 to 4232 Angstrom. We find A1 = 0.01 mag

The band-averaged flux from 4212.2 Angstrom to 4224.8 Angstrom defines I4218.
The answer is 22.3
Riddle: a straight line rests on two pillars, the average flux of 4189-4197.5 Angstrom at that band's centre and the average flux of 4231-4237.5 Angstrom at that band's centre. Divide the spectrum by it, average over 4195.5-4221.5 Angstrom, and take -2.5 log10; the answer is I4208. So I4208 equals 0.00 mag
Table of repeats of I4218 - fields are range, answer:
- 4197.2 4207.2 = 22.2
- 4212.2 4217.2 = 22.7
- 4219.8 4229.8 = 22.1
